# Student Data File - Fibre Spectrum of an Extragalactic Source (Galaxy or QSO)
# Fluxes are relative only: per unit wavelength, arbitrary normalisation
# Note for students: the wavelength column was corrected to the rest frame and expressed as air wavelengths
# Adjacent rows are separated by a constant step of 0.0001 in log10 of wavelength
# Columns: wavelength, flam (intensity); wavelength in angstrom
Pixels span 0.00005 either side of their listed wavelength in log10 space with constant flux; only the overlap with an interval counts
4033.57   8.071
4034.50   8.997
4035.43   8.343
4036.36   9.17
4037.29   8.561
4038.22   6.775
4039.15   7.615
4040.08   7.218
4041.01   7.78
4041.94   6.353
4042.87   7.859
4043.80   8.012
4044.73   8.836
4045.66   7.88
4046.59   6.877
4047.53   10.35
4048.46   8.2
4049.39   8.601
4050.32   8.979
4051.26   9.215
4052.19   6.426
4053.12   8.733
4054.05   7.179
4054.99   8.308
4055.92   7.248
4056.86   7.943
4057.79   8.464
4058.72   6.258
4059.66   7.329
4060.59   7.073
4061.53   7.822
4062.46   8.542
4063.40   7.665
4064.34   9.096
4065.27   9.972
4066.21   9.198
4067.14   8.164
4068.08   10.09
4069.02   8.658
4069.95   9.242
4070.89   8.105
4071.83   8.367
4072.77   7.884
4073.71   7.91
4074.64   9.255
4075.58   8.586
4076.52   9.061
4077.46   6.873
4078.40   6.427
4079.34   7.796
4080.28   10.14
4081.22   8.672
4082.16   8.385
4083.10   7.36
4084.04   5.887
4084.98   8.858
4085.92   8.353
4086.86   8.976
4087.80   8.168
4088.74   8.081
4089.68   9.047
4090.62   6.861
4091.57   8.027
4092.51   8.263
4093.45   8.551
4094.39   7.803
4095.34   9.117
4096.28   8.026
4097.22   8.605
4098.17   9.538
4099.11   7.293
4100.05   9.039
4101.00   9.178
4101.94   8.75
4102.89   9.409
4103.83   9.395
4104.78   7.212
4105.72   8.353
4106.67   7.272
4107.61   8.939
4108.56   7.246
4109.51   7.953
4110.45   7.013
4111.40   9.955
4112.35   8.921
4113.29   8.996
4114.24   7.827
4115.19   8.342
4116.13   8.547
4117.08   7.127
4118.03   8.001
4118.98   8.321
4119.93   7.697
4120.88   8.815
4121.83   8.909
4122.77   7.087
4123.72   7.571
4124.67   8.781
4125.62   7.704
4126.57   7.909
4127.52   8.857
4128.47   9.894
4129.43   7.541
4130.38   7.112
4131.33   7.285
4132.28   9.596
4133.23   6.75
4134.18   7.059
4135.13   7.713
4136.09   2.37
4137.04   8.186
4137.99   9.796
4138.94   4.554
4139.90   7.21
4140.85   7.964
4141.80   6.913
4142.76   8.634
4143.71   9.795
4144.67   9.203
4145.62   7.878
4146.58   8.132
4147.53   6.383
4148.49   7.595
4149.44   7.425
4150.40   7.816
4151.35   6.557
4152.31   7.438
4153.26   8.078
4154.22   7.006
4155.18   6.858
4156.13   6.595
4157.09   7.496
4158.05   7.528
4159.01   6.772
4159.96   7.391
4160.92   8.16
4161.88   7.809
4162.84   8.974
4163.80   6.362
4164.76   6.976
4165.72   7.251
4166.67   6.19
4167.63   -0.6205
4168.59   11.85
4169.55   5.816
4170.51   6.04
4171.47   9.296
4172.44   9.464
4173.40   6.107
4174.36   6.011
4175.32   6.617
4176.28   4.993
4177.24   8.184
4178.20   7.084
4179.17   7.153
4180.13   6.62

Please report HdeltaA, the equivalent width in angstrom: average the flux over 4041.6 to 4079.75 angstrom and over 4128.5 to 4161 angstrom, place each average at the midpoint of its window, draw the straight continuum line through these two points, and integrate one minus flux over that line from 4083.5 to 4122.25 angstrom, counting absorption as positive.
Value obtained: -2.45 angstrom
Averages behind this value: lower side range 8.17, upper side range 7.46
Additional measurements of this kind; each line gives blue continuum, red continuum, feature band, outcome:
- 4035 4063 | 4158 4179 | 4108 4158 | -3.4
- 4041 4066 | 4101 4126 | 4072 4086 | 0.1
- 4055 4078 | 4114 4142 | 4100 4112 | -0.8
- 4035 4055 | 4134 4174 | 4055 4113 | -3.9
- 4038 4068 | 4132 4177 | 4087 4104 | -1.8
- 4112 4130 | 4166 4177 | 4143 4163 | -1.3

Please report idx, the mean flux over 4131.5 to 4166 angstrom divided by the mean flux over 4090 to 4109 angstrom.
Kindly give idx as 0.89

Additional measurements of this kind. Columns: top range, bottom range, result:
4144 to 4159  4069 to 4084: 0.91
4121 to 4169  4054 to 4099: 0.91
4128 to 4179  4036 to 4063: 0.92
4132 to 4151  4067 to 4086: 0.91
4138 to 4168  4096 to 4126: 0.87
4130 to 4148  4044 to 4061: 0.94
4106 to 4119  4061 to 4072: 0.93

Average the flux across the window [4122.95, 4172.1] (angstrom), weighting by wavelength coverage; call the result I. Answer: 7.44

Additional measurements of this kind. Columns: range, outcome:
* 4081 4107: 8.31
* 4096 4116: 8.45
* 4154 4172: 7.04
